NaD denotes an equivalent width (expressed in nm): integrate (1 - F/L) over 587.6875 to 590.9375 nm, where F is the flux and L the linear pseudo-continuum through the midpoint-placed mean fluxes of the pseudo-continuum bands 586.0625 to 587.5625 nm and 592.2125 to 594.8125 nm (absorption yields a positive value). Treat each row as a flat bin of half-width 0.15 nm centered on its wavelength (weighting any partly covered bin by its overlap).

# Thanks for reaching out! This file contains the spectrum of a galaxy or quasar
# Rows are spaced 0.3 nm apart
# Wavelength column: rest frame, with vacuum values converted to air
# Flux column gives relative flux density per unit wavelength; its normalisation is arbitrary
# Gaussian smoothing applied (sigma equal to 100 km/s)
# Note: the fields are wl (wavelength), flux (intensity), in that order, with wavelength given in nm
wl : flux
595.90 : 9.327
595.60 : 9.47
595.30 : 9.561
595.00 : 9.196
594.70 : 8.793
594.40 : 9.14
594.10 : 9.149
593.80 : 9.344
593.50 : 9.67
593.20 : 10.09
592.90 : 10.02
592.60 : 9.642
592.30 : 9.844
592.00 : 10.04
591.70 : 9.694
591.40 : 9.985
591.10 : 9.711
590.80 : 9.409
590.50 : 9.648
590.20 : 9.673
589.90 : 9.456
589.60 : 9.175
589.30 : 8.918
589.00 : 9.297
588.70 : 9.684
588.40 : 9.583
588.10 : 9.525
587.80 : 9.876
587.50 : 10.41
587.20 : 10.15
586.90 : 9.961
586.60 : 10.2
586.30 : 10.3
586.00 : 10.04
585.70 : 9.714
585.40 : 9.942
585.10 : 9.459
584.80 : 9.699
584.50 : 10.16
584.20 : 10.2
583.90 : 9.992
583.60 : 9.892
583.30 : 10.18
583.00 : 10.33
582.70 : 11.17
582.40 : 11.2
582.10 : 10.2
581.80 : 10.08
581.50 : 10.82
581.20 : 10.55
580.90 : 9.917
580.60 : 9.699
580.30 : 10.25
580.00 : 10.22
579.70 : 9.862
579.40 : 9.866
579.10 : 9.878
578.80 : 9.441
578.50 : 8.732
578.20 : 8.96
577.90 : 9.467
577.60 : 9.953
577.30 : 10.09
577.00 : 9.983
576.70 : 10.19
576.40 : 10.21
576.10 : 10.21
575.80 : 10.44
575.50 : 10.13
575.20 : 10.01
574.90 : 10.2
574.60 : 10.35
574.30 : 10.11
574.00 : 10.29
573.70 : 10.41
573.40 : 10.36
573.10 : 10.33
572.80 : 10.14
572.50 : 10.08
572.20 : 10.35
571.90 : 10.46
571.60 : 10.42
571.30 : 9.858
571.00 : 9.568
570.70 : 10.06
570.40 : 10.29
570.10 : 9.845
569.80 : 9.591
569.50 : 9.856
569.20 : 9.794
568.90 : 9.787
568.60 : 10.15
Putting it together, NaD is 0.152 nm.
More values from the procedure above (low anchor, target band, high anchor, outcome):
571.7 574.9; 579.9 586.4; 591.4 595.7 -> -0.161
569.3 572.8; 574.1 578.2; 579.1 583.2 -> 0.043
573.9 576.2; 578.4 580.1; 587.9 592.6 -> 0.061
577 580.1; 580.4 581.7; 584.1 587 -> -0.063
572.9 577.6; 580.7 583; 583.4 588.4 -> -0.108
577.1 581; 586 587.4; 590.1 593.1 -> -0.057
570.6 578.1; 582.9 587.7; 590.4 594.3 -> -0.078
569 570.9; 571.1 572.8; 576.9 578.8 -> -0.071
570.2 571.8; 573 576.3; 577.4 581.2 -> -0.117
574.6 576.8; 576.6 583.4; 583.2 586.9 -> 0.039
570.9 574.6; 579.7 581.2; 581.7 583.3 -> 0.063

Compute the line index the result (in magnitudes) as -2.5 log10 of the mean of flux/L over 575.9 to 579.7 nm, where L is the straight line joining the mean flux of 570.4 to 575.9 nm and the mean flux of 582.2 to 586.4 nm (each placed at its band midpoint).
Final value 0.046 mag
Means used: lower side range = 10.2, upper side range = 10.2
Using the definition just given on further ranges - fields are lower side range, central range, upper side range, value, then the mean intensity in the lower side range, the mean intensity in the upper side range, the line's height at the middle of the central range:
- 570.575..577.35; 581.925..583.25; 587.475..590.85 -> -0.09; 10.2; 9.53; 9.81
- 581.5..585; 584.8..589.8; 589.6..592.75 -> 0.02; 10.3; 9.68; 9.98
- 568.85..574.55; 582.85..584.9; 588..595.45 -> -0.04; 10.1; 9.53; 9.75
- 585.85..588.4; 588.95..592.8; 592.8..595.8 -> 0.01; 10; 9.43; 9.72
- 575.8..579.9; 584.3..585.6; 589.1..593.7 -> -0.01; 9.79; 9.66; 9.72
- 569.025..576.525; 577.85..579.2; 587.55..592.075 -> 0.08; 10.1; 9.59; 9.95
